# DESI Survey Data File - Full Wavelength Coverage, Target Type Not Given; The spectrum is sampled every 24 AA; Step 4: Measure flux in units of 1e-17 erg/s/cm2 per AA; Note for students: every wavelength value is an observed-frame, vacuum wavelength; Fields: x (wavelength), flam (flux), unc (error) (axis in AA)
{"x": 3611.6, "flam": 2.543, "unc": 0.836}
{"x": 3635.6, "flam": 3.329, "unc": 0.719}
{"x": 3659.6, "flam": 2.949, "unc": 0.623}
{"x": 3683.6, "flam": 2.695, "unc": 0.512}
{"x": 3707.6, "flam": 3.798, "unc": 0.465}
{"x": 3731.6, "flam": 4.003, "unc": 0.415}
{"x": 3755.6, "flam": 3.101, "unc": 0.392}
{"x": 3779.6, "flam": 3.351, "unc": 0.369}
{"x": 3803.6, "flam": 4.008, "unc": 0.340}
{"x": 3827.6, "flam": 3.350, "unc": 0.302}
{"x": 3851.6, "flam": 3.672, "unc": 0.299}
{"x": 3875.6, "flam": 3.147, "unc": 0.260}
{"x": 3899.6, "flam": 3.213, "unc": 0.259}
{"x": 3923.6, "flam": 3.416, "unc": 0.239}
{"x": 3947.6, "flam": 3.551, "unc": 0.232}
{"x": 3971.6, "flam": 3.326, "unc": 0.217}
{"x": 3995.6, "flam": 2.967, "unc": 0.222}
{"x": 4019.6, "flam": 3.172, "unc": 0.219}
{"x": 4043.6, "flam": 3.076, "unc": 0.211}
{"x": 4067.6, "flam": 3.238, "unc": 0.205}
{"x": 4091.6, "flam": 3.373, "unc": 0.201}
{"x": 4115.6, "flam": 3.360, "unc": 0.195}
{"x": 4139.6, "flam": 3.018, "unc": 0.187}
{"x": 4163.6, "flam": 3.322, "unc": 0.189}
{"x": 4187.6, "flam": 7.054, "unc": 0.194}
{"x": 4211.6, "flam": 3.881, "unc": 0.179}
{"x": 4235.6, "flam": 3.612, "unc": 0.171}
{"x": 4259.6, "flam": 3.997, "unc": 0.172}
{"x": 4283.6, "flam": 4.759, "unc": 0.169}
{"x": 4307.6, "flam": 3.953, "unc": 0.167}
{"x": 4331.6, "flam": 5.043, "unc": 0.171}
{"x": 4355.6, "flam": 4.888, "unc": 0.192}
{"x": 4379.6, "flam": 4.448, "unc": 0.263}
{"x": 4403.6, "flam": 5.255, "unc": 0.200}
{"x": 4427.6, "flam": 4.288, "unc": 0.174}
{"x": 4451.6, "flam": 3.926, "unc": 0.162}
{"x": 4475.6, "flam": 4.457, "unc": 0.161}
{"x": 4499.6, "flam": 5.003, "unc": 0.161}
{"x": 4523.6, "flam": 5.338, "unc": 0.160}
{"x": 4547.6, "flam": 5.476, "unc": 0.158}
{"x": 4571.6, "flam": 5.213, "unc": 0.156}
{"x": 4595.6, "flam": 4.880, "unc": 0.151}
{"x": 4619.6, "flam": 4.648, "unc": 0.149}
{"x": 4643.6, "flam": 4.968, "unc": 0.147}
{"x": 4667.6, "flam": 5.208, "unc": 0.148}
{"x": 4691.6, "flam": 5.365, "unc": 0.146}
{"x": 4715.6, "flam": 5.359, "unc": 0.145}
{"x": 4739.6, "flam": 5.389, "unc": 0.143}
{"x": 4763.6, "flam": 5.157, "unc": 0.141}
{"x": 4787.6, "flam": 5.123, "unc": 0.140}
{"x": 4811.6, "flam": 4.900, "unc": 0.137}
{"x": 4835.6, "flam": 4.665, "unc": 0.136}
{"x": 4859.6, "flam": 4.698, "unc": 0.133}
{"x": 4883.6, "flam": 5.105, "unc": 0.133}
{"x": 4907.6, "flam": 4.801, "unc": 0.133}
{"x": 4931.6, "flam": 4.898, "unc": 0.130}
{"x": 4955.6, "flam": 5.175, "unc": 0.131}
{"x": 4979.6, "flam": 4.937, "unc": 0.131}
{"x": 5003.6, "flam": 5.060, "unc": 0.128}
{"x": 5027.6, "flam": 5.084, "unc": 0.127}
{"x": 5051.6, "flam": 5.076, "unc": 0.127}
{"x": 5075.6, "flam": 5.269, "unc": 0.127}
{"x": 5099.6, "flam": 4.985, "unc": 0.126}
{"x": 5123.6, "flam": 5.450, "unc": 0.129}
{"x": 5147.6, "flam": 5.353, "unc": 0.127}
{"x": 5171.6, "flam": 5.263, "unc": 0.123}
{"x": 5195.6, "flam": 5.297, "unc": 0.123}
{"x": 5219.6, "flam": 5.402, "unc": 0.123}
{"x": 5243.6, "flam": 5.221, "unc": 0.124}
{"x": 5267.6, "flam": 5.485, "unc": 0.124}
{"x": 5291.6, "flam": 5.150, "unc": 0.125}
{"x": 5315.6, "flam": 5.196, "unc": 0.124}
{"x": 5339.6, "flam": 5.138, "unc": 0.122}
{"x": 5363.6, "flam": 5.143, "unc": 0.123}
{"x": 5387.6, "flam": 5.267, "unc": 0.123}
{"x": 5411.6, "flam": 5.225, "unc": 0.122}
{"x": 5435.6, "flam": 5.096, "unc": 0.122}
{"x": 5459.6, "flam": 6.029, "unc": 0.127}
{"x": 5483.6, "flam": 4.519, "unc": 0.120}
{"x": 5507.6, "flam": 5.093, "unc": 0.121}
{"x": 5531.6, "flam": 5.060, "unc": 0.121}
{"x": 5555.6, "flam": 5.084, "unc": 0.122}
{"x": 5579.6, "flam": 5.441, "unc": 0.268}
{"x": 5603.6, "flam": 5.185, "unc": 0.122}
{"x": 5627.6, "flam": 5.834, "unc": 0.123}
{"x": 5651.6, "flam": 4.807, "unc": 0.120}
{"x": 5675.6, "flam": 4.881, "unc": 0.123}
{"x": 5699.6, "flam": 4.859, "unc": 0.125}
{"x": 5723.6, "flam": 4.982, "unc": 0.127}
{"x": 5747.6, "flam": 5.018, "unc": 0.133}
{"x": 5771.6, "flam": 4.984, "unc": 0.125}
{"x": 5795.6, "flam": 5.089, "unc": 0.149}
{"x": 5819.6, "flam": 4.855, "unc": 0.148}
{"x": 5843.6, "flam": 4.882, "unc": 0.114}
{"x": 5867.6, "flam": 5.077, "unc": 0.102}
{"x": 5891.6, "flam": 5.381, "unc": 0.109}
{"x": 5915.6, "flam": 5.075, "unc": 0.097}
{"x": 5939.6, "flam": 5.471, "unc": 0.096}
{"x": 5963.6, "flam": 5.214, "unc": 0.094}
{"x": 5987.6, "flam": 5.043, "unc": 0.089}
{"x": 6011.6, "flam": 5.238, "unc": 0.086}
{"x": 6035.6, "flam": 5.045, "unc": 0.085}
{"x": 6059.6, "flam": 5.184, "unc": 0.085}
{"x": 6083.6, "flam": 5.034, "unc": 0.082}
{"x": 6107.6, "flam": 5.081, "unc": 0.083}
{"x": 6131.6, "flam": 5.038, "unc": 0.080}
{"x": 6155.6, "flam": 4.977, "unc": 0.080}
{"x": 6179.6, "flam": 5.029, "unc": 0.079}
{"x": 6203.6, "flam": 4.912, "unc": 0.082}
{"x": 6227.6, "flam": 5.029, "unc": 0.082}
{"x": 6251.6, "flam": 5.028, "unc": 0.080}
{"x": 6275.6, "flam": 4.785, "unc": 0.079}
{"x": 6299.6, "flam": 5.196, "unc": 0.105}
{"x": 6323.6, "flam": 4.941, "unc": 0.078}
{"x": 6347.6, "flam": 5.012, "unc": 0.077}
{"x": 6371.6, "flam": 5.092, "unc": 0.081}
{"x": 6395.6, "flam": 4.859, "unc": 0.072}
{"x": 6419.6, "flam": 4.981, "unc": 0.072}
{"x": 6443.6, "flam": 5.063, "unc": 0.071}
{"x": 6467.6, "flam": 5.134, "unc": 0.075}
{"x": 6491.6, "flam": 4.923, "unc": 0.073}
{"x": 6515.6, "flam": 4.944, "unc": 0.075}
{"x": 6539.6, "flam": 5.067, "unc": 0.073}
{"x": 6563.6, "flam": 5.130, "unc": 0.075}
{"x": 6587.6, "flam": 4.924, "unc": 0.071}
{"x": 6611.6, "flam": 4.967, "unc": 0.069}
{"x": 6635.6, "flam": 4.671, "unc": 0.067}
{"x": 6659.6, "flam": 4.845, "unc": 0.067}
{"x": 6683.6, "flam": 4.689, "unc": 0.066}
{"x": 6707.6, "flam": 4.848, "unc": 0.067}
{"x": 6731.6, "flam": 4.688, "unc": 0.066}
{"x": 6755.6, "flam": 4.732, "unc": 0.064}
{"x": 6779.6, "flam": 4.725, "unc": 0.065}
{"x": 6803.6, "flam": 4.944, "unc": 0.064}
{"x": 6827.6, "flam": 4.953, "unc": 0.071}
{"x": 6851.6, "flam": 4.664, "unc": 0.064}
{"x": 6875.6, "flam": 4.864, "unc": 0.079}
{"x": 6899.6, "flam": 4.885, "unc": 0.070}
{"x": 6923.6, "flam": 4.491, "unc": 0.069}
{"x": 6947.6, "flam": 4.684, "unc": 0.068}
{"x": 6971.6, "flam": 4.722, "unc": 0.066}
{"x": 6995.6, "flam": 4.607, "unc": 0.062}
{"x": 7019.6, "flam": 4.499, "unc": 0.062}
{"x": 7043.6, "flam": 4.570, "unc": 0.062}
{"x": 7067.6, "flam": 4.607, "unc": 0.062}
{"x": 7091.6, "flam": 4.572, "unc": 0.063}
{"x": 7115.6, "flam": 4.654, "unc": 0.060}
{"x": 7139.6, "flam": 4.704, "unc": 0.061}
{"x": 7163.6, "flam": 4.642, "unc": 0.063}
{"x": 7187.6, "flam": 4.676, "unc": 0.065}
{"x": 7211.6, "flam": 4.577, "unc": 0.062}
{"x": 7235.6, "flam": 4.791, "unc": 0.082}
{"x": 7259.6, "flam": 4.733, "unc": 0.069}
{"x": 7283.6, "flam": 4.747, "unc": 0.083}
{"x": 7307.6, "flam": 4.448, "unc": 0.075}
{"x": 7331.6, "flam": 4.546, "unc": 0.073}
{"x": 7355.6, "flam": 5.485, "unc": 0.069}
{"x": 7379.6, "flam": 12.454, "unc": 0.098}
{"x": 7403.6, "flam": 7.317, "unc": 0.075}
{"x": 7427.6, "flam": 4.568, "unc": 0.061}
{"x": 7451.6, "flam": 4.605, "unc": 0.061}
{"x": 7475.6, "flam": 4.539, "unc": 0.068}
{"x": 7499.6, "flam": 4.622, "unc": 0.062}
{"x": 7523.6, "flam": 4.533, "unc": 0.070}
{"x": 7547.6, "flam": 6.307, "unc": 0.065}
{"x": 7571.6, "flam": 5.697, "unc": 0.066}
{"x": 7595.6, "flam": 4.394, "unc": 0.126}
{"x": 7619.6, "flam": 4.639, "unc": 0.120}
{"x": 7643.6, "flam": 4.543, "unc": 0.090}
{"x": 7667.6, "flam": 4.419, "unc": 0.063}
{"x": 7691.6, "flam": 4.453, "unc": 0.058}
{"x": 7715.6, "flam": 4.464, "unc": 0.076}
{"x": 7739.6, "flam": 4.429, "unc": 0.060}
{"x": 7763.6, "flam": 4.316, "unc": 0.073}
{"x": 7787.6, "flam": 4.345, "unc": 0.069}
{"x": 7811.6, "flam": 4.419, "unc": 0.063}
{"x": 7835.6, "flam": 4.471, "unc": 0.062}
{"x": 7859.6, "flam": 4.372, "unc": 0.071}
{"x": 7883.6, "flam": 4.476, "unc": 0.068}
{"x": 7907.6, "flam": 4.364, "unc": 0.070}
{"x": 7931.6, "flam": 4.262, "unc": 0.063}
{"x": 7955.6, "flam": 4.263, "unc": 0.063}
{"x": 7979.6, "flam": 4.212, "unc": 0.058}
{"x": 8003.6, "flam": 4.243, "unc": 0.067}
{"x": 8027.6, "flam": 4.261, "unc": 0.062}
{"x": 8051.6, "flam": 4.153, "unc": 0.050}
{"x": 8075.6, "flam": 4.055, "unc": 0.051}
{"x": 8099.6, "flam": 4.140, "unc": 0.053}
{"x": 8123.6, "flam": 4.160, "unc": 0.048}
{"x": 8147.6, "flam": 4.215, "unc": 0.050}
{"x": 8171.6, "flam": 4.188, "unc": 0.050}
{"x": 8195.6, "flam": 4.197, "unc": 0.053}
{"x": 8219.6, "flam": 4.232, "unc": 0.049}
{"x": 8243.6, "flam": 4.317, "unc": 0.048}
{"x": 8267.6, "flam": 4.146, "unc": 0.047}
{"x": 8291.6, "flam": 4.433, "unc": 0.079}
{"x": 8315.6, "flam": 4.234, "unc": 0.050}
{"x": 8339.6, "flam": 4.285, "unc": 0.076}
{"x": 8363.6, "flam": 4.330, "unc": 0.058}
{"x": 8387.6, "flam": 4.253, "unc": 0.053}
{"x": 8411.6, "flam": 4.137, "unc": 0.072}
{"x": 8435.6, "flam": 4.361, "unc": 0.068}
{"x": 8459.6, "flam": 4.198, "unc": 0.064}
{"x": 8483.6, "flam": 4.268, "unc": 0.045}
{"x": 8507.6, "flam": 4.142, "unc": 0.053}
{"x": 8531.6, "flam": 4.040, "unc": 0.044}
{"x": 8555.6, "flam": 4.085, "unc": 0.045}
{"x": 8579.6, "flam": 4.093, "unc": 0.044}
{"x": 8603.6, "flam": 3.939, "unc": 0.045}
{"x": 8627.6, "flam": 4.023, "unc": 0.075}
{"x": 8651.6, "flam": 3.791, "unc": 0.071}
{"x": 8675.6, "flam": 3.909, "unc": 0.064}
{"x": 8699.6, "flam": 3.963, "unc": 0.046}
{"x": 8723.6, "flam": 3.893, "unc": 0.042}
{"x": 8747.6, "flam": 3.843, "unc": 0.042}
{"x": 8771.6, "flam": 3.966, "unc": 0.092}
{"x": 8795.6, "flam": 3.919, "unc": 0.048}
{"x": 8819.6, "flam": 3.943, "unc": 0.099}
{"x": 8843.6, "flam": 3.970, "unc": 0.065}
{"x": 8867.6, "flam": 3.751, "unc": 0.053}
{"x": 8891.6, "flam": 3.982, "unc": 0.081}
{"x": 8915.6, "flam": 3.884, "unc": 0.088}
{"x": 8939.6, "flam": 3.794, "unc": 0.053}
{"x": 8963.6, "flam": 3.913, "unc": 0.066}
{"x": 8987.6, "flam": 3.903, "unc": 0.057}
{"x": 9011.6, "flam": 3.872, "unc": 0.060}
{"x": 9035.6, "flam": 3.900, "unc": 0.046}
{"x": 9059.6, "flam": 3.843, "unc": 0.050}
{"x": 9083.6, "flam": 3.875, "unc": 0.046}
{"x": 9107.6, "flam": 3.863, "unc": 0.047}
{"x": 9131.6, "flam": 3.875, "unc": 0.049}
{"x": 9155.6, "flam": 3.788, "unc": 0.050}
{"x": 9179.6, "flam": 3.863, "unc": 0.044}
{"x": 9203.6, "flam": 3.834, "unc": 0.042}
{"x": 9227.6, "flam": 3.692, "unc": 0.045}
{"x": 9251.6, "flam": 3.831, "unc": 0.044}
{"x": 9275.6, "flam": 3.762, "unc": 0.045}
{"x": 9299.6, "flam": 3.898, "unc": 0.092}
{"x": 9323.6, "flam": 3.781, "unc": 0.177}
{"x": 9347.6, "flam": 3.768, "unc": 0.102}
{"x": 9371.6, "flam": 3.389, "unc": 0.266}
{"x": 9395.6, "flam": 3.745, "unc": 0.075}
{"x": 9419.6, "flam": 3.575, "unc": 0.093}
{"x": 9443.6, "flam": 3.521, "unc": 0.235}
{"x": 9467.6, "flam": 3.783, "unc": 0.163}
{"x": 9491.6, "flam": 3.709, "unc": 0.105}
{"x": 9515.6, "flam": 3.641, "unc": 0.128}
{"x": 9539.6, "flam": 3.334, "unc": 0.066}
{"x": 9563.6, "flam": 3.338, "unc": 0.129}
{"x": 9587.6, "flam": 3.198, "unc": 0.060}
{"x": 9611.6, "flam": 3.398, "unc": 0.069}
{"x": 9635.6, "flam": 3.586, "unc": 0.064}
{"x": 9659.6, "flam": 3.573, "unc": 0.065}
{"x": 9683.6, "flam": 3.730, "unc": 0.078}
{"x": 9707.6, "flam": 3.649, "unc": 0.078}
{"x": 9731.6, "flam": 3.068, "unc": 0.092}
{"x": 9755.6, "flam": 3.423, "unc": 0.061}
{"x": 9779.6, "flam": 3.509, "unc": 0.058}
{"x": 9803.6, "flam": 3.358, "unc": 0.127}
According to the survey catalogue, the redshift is 0.123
